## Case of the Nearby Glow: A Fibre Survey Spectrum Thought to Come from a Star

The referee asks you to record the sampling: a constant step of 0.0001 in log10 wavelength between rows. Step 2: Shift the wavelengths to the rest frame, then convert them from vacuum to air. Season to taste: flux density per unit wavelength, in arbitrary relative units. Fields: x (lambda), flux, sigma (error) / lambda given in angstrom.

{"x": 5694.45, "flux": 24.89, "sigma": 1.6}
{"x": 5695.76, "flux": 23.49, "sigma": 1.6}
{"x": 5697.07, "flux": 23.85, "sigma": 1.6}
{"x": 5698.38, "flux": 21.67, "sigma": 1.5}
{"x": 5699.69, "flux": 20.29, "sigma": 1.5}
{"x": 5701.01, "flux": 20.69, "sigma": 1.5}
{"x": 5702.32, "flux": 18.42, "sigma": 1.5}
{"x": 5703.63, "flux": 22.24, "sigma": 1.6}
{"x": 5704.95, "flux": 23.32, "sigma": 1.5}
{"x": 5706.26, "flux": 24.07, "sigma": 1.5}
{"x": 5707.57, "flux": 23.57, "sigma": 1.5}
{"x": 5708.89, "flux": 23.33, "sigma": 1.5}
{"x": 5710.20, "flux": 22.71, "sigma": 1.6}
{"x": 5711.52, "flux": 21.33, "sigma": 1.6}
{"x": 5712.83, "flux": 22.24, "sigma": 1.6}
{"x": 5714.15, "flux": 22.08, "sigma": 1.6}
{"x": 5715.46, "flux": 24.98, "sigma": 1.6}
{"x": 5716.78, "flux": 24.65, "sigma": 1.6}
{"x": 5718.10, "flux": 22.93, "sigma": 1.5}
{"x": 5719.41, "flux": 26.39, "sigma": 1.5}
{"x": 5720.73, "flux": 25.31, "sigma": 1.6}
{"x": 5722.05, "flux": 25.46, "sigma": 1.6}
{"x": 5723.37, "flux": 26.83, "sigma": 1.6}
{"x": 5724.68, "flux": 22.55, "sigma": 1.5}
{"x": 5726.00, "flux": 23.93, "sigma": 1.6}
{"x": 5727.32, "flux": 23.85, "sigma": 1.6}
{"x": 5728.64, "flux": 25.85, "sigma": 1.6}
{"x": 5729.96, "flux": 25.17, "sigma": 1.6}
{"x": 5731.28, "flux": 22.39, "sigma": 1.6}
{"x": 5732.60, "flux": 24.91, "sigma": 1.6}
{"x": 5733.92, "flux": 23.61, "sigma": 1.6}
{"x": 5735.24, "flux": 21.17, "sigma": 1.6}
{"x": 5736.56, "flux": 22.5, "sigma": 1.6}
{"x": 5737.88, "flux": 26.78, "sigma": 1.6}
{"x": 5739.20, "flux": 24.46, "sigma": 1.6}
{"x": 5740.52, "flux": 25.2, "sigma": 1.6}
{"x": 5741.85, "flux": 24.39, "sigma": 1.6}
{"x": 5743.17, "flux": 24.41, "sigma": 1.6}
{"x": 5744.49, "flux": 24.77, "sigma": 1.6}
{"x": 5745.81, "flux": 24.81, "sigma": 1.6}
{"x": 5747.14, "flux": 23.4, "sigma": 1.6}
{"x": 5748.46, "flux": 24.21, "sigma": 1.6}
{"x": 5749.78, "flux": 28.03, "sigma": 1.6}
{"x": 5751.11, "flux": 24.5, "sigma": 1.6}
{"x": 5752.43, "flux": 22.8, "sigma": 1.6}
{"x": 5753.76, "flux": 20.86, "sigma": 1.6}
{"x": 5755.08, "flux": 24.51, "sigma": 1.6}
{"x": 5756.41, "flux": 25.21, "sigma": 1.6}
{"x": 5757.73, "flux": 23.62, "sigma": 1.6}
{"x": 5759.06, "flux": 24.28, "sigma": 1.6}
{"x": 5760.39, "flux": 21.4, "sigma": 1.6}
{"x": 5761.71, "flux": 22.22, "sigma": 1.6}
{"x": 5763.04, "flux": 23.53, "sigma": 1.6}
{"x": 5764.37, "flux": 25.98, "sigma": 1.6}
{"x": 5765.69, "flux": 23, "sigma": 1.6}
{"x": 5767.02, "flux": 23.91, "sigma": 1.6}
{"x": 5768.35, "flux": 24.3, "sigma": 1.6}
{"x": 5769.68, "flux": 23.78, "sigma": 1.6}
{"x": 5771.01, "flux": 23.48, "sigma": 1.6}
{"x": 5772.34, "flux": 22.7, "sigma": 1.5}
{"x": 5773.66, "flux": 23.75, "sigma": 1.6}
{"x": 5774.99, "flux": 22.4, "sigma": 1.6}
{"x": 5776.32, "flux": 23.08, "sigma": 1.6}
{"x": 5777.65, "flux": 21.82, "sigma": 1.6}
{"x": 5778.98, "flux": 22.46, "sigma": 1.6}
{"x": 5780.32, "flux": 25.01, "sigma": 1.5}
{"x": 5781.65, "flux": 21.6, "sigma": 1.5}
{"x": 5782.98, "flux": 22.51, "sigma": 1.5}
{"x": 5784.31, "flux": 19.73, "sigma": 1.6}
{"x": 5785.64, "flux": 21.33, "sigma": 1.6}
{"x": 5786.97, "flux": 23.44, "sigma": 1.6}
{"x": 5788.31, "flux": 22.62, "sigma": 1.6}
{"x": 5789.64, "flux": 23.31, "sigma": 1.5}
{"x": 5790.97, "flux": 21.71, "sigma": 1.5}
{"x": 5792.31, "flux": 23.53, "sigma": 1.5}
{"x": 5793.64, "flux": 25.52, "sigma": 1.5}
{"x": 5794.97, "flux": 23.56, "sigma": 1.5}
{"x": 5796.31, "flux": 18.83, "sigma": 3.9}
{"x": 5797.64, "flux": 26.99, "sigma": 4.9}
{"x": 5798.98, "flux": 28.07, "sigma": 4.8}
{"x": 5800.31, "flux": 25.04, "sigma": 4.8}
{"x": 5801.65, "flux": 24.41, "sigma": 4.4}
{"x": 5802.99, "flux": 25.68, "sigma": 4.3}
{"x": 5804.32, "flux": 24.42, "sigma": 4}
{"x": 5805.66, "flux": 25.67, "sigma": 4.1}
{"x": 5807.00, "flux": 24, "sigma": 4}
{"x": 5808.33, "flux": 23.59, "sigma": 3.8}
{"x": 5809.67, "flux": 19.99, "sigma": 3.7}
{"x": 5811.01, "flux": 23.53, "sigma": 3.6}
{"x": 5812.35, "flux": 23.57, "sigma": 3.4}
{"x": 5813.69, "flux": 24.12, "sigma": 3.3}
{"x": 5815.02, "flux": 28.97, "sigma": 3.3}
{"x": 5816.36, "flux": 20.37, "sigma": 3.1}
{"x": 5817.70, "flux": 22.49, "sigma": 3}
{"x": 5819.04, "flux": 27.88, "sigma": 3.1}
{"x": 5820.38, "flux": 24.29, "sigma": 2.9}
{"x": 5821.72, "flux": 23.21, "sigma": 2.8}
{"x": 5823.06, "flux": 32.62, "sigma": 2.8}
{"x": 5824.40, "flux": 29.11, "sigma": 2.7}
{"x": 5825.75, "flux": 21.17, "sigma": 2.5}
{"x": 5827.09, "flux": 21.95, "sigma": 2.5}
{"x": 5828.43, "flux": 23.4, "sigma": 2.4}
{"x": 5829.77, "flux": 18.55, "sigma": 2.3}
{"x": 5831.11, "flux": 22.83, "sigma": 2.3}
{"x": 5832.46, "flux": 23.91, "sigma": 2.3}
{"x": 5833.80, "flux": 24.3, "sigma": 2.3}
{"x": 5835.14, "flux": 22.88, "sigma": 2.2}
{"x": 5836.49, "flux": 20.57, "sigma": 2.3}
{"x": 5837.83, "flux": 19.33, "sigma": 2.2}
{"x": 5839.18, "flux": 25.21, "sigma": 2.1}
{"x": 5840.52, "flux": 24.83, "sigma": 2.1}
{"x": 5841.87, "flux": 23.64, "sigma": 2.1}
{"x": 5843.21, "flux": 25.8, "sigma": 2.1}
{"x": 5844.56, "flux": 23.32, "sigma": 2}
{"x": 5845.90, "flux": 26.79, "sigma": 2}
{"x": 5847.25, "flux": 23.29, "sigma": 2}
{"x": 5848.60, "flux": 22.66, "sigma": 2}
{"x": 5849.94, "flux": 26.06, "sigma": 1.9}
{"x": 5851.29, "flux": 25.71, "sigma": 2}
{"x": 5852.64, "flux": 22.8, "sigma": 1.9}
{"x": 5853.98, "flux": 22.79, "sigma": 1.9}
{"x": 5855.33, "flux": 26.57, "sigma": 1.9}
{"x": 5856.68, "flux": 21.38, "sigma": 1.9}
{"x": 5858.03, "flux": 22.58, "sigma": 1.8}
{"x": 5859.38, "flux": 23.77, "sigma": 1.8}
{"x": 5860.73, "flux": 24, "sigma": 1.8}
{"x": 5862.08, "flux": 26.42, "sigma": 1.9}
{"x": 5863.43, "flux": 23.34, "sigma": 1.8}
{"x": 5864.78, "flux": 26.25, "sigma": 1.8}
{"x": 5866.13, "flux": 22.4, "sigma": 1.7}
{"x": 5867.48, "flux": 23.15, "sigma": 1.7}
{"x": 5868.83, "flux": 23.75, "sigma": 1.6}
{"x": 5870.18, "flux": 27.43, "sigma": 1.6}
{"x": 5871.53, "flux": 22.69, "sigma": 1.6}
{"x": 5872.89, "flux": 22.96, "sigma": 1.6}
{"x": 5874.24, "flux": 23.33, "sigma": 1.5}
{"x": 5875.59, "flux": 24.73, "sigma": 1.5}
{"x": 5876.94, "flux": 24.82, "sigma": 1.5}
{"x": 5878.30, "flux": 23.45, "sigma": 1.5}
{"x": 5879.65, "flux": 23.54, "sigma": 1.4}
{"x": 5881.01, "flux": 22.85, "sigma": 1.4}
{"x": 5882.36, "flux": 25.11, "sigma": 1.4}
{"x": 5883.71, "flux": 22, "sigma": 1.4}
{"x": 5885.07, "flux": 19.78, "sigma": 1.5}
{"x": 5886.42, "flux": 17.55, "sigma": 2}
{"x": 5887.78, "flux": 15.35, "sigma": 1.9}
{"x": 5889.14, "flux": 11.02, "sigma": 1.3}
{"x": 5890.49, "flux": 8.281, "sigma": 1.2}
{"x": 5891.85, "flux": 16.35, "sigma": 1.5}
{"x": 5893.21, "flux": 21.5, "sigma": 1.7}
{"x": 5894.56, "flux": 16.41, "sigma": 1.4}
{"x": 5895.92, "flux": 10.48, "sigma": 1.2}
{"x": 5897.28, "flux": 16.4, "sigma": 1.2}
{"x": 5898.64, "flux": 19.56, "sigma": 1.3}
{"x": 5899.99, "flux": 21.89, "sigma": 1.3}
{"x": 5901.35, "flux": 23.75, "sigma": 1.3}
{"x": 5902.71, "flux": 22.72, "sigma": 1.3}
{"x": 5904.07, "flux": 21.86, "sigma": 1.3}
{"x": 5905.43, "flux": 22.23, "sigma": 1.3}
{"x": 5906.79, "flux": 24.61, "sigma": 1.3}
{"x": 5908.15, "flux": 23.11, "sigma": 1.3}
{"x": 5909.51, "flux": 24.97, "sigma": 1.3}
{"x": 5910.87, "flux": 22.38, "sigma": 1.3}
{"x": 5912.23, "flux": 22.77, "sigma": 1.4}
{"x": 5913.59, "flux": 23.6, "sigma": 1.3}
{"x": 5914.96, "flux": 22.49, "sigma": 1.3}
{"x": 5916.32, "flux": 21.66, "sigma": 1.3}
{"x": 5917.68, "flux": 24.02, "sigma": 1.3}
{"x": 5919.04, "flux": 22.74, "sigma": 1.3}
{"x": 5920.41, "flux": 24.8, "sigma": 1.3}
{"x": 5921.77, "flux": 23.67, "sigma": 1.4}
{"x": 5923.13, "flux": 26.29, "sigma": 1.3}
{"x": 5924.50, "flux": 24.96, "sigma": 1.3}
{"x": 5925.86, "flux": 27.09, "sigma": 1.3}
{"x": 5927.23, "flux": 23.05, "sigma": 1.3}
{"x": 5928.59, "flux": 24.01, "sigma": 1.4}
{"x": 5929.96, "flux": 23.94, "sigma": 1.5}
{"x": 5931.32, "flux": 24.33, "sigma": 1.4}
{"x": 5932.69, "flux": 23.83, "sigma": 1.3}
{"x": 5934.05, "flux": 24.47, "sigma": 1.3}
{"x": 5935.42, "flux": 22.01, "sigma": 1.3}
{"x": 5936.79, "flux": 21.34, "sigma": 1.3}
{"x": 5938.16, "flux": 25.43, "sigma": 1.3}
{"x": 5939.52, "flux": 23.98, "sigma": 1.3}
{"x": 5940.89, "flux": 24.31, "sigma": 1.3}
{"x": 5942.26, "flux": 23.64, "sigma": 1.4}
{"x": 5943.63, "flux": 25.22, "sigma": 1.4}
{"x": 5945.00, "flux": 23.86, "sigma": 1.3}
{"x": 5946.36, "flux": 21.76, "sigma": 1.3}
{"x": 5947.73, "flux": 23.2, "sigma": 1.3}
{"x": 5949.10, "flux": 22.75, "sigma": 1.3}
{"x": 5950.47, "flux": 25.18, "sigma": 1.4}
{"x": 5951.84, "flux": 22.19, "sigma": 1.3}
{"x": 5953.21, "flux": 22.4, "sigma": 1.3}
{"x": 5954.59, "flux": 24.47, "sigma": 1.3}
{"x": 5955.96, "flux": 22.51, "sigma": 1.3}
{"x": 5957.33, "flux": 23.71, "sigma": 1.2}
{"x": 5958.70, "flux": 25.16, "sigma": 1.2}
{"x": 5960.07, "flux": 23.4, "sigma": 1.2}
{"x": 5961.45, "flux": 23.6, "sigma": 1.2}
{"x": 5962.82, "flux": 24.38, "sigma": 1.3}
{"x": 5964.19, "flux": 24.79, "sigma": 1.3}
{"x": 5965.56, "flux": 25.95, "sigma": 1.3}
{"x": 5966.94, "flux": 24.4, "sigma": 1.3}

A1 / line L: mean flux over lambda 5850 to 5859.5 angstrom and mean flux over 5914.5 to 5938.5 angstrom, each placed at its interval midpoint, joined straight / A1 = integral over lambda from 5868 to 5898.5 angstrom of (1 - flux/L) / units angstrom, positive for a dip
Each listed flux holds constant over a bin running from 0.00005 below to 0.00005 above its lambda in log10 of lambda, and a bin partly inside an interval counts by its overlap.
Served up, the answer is 4.9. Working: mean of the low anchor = 23.8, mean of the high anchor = 23.9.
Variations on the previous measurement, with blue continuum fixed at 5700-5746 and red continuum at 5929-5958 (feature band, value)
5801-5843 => -0.5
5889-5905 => 3.9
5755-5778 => 0.2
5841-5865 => -0.6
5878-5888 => 0.9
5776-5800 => 0.6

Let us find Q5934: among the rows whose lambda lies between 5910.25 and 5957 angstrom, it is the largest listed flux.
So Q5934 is 27.09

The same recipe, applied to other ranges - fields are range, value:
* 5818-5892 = 32.62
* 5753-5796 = 25.98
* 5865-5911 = 27.43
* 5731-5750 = 28.03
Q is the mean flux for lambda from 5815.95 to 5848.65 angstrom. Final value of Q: 23.8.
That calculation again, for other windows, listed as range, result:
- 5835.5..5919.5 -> 22.2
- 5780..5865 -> 23.8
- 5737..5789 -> 23.6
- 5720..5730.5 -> 24.9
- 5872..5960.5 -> 22.3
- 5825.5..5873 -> 23.6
